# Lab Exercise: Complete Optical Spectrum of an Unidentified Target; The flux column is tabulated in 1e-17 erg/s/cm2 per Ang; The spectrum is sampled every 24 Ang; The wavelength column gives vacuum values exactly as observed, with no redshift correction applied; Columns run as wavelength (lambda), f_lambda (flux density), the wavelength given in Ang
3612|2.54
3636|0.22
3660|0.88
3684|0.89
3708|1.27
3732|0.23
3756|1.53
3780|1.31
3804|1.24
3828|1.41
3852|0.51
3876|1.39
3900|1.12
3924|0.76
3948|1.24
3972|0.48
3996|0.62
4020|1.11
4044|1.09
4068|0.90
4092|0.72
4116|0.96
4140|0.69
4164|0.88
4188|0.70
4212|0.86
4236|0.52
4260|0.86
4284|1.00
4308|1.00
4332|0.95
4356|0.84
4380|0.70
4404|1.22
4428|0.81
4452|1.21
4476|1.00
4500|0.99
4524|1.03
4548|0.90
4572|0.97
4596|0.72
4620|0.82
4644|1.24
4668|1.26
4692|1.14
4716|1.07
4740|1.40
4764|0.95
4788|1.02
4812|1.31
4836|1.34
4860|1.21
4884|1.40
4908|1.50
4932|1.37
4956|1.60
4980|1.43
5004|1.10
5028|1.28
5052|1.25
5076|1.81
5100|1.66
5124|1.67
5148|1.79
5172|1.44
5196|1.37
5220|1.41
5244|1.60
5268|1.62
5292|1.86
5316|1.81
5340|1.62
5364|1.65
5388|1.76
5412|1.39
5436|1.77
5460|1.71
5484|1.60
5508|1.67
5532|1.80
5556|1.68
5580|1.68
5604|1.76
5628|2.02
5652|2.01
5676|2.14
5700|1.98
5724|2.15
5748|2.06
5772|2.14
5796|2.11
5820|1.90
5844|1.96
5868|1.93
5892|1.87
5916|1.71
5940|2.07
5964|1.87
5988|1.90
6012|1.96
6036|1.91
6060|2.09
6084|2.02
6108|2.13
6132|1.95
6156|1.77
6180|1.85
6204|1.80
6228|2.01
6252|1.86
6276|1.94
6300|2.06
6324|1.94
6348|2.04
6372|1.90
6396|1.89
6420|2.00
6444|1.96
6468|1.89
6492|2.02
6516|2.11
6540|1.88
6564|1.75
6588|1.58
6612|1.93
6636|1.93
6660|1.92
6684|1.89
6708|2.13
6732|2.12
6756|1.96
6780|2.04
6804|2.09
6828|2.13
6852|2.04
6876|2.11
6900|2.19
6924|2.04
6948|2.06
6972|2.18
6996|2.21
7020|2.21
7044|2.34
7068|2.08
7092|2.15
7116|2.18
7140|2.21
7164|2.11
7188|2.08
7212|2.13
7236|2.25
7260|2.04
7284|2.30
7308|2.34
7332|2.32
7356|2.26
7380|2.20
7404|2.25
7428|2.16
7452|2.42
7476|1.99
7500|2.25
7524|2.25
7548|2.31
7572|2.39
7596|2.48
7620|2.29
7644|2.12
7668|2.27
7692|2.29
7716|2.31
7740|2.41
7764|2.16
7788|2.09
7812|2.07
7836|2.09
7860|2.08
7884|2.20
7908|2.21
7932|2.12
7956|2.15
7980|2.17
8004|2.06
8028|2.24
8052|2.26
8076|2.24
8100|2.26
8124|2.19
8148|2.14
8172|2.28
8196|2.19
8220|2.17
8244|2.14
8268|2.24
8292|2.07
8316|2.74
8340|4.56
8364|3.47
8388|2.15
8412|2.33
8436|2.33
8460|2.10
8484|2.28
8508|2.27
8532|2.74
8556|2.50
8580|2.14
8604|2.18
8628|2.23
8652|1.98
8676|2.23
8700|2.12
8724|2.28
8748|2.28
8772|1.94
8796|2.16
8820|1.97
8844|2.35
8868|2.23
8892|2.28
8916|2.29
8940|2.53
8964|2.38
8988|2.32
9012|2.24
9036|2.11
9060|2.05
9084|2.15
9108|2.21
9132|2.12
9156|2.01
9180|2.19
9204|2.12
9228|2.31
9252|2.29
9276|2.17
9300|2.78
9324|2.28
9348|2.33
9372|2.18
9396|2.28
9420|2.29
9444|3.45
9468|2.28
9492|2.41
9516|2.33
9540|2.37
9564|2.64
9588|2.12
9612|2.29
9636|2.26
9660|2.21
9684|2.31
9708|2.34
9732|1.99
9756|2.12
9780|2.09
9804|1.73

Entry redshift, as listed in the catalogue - 0.269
